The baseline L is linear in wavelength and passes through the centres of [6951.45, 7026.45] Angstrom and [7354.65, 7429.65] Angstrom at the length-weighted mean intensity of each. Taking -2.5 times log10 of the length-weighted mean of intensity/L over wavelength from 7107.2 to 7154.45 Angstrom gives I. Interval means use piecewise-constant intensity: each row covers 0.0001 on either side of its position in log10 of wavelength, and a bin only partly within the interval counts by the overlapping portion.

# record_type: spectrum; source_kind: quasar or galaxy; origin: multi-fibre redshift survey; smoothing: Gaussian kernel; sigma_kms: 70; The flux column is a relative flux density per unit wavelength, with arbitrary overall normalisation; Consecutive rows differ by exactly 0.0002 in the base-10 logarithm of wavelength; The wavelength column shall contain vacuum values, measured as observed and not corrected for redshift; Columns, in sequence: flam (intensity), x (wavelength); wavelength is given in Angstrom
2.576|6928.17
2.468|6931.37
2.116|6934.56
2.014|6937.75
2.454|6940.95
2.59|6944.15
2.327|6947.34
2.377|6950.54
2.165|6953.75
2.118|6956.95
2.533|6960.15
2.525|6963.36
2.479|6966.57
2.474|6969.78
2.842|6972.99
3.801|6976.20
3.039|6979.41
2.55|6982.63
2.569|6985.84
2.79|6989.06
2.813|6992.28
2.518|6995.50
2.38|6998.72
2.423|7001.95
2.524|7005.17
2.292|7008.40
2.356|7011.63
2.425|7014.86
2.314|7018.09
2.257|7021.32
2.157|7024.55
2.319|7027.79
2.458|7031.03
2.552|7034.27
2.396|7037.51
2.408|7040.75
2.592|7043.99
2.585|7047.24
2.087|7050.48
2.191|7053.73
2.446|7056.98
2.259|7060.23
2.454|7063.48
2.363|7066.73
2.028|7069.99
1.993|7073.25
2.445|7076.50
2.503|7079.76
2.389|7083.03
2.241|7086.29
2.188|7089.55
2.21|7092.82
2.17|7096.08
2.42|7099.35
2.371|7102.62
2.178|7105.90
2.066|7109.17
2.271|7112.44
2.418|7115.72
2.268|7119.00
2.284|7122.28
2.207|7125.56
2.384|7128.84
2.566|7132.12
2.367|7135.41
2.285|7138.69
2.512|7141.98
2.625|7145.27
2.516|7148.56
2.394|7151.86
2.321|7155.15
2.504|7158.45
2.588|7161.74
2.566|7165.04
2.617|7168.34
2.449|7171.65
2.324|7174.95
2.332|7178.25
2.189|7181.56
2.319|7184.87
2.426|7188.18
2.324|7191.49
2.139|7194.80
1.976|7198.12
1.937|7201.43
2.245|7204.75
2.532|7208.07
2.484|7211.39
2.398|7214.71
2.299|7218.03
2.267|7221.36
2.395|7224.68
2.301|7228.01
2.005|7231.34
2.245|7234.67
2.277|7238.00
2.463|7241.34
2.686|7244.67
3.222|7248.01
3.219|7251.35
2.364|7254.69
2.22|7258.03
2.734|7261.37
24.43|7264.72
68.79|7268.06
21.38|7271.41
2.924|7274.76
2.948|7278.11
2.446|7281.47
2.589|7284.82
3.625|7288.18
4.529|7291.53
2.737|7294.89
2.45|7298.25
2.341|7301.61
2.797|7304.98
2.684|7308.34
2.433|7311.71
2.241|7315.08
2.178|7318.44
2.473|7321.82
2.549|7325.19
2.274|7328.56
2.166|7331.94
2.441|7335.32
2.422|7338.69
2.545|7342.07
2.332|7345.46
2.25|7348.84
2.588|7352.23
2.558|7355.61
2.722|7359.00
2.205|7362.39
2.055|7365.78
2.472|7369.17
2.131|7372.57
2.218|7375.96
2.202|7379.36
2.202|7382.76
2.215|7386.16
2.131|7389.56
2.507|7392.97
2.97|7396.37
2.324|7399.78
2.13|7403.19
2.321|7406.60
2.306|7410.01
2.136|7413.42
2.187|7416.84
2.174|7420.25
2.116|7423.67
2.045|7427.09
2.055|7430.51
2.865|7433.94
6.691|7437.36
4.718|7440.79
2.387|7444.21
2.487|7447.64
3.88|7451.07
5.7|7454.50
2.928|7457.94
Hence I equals 0.04 mag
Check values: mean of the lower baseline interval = 2.53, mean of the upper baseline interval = 2.28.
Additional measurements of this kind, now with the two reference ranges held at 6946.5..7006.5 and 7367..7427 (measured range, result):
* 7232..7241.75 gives 0.055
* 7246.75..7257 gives -0.205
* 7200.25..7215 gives 0.043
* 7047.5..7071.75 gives 0.115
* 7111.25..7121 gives 0.077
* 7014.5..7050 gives 0.069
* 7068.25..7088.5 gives 0.115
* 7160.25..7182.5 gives 0.001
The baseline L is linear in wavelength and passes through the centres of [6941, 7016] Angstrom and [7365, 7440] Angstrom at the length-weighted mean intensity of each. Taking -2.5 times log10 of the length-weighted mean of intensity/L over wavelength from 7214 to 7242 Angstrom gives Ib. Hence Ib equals 0.11 mag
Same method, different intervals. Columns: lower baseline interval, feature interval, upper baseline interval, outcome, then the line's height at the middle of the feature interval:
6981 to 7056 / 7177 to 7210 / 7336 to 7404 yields 0.07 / 2.4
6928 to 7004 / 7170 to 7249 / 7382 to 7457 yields 0.16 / 2.71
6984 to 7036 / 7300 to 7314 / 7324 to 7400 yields -0.07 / 2.38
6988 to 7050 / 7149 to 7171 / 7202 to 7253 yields -0.02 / 2.45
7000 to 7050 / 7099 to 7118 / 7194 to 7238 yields 0.03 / 2.33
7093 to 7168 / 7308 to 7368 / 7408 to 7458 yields 0.20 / 2.88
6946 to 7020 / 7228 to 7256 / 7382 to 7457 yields 0.08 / 2.73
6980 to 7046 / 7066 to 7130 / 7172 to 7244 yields 0.06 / 2.39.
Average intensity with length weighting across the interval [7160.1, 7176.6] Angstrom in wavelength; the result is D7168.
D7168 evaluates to 2.51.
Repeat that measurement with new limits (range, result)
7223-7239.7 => 2.25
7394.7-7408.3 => 2.43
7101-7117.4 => 2.26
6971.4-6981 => 3.23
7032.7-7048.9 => 2.51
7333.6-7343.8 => 2.47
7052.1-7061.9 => 2.3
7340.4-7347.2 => 2.44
